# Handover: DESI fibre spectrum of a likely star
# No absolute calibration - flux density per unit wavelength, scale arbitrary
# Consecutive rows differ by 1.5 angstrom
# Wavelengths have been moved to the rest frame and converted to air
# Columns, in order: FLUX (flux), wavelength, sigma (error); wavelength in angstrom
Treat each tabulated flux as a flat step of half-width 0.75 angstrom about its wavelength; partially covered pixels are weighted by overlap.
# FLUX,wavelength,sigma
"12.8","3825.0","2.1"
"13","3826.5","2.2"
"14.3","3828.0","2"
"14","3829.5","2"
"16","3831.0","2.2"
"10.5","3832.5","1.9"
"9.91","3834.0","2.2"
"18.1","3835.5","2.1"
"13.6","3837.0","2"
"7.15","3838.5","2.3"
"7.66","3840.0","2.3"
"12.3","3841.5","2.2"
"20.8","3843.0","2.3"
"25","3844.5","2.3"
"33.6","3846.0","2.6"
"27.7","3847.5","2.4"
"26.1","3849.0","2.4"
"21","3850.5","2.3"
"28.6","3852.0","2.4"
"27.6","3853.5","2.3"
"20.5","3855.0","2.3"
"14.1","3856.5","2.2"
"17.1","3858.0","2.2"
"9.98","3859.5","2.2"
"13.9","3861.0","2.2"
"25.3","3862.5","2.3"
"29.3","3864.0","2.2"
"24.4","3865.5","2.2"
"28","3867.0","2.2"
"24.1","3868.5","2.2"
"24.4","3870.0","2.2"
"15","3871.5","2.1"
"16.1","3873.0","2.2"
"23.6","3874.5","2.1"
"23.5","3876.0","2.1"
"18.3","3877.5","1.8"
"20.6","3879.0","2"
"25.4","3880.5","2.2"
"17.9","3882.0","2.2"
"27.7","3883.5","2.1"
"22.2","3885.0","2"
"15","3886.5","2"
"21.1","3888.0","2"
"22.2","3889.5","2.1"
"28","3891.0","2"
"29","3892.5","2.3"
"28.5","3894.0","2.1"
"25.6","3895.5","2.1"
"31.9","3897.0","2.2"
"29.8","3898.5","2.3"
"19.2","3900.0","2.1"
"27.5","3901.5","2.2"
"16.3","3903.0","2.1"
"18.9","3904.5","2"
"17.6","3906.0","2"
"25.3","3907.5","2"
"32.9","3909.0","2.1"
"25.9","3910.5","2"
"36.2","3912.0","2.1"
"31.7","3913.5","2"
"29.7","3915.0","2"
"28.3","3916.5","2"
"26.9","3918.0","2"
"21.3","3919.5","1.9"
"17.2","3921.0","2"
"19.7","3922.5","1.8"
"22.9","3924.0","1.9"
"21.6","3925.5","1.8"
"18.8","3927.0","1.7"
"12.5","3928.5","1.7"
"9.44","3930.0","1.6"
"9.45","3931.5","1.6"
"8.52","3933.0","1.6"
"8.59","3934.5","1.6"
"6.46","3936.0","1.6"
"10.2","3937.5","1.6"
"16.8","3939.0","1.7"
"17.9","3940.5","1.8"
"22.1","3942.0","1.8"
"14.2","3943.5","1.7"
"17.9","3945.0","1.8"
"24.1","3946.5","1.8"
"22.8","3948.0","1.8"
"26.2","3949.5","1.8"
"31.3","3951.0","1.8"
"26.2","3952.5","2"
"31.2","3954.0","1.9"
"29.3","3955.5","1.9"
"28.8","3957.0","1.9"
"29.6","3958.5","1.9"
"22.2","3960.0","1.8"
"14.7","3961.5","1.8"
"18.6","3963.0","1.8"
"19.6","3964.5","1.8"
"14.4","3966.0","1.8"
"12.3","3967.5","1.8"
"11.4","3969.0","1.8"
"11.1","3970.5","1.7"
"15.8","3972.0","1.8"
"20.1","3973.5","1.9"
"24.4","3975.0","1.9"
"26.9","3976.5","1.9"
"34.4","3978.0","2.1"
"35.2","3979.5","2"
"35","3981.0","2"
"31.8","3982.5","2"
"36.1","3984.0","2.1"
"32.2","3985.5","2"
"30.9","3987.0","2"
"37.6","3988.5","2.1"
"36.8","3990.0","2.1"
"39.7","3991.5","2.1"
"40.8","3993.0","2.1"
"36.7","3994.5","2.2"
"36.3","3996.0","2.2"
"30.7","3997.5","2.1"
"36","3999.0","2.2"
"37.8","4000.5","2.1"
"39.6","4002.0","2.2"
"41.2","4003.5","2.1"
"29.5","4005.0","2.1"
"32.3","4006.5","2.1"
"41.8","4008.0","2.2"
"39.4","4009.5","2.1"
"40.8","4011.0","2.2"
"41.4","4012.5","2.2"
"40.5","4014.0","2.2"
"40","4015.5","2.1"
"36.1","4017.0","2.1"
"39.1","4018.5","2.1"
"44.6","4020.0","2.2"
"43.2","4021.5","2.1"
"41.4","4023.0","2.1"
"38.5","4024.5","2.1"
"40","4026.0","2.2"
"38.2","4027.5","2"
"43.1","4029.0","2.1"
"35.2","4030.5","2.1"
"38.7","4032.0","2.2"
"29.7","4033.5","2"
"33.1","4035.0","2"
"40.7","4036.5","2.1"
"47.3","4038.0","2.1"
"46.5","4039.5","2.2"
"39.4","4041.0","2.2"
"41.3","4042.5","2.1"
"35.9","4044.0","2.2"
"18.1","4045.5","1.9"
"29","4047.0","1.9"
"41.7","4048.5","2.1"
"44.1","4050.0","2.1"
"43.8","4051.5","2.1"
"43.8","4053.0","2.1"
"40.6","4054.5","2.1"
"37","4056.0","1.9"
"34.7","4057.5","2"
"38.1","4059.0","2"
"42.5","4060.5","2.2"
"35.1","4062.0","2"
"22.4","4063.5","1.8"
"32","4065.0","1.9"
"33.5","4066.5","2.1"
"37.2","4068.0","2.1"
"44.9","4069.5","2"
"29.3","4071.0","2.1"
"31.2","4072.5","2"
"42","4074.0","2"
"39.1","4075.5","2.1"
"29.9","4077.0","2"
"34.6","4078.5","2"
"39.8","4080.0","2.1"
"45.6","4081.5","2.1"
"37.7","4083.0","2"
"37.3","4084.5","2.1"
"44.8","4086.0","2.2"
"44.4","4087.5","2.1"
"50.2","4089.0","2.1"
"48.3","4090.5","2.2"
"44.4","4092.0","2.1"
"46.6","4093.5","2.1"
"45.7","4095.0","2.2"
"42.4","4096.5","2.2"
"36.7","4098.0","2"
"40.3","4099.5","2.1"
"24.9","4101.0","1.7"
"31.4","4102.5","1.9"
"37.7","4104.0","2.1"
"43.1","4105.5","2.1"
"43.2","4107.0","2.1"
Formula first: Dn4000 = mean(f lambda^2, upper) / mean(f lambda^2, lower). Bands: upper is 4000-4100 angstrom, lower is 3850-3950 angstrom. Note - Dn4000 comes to 1.96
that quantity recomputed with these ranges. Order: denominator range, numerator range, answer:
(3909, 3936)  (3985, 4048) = 1.93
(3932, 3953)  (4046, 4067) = 2.18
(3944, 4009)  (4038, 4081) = 1.34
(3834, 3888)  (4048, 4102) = 2.11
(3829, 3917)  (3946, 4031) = 1.53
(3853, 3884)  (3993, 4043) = 1.98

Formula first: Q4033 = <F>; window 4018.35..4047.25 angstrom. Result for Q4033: 38.3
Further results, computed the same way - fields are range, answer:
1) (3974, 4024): 36.6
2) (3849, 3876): 21.5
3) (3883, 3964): 22.2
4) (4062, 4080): 34.5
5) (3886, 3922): 25.3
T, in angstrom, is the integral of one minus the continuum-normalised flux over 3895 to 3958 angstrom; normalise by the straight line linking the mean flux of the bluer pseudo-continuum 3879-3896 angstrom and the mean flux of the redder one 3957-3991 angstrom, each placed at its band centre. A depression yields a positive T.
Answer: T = 6.4 angstrom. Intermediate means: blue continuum 23.7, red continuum 25.2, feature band 21.9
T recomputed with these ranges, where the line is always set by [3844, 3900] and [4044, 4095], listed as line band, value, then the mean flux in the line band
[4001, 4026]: -3.9 angstrom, 39.3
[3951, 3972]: 6.3 angstrom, 20.9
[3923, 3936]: 6.6 angstrom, 13.7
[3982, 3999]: -1.7 angstrom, 35.5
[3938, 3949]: 3.6 angstrom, 19.3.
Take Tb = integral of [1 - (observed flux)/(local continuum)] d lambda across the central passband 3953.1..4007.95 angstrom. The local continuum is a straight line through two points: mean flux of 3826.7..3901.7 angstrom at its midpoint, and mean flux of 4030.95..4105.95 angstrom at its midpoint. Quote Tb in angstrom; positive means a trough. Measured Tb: 3.5 angstrom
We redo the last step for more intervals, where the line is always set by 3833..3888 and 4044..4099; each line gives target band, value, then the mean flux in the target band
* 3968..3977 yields 3.7 angstrom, 17.9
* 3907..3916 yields -2.0 angstrom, 30.4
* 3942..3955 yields 1.8 angstrom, 24.2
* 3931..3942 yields 6.1 angstrom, 11.9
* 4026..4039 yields -1.2 angstrom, 38.5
